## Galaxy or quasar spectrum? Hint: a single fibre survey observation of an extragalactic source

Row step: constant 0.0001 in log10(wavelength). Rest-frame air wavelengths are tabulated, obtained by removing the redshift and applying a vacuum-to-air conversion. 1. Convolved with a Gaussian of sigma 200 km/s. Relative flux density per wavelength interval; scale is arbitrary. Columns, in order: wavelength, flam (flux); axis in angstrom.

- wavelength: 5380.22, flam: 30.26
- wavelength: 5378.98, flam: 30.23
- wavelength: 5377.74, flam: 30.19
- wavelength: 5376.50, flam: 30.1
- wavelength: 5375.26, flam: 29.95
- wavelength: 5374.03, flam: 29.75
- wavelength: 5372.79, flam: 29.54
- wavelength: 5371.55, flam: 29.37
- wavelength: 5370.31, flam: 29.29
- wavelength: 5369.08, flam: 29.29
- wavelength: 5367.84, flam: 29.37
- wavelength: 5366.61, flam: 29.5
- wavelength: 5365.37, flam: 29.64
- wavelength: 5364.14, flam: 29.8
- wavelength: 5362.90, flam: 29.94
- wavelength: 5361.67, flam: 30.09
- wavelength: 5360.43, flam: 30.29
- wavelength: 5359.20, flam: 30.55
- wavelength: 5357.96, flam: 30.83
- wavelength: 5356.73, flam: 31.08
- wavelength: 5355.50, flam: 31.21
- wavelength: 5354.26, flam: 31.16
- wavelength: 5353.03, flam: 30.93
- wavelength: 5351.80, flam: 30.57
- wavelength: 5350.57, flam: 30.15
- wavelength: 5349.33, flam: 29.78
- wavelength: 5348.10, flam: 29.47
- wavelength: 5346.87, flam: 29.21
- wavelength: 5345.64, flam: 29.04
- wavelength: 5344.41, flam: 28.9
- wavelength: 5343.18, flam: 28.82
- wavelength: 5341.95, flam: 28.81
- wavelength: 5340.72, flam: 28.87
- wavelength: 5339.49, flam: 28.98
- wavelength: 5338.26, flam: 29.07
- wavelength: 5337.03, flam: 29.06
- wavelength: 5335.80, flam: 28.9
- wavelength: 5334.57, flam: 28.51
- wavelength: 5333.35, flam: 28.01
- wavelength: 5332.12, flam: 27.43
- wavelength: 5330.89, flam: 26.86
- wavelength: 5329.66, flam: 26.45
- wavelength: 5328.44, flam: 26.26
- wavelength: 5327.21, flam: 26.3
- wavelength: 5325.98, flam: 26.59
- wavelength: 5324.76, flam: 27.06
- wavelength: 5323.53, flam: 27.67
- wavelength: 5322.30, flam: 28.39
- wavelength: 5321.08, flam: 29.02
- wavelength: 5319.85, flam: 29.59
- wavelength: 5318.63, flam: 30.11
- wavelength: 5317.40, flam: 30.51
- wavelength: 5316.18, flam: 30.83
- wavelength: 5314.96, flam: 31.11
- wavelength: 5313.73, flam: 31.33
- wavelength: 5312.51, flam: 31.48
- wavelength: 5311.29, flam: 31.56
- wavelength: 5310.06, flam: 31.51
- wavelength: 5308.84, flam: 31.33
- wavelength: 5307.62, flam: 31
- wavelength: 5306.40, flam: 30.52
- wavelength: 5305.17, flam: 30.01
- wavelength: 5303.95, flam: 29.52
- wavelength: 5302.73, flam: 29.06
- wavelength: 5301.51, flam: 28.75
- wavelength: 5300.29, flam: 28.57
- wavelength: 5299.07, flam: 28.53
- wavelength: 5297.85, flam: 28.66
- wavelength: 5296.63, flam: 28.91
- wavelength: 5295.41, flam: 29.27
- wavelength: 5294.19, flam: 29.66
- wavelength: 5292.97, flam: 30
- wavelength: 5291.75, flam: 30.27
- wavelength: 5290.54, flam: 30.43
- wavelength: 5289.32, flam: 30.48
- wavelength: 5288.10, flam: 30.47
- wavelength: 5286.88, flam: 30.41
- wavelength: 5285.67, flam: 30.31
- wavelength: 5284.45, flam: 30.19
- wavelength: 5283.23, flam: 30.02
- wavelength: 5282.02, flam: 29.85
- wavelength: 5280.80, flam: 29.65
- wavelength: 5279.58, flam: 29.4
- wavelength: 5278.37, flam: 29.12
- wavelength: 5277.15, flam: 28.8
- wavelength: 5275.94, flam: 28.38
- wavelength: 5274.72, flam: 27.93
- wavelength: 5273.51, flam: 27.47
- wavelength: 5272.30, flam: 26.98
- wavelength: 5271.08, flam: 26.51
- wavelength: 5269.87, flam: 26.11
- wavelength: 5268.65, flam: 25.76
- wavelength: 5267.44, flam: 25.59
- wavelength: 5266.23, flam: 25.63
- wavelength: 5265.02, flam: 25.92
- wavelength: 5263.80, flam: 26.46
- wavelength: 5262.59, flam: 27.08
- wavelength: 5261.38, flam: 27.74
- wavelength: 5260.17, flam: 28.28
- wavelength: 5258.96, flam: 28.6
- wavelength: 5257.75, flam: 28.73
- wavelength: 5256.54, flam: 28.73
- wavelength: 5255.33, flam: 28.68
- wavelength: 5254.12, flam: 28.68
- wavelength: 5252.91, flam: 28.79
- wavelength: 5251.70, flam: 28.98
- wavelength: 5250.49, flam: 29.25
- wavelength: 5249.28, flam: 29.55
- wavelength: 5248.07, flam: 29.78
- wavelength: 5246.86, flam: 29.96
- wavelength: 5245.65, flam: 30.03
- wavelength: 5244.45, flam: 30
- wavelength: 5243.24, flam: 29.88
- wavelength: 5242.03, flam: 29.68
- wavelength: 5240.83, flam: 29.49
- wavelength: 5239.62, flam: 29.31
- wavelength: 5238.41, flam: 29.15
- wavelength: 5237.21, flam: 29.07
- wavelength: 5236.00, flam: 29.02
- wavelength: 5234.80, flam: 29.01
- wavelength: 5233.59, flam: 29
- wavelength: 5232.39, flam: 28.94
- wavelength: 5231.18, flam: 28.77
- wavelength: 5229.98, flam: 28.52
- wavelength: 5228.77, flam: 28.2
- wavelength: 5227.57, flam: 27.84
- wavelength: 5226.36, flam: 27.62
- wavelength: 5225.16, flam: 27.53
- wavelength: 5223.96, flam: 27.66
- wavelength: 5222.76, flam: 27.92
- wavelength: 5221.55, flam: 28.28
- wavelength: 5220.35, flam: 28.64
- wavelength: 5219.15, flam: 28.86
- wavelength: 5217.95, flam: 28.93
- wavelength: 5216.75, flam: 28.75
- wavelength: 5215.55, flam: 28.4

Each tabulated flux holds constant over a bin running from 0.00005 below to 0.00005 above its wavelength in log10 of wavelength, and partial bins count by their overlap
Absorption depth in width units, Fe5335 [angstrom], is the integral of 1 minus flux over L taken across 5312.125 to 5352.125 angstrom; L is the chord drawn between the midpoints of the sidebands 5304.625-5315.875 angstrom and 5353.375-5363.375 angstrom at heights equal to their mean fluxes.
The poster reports 2.6 angstrom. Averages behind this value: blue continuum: 31.1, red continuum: 30.7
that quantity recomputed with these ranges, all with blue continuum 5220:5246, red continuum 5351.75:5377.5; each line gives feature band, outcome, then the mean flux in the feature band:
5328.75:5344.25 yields 0.79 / 28.3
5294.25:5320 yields -0.50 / 30.1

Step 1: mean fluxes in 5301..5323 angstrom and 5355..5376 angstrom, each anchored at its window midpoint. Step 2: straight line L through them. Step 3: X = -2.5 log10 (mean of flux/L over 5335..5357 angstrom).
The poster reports 0.02 mag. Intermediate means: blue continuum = 30.3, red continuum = 30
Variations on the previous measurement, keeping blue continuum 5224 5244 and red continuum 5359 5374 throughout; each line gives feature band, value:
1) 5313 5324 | -0.02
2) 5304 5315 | -0.06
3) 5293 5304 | 0.01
